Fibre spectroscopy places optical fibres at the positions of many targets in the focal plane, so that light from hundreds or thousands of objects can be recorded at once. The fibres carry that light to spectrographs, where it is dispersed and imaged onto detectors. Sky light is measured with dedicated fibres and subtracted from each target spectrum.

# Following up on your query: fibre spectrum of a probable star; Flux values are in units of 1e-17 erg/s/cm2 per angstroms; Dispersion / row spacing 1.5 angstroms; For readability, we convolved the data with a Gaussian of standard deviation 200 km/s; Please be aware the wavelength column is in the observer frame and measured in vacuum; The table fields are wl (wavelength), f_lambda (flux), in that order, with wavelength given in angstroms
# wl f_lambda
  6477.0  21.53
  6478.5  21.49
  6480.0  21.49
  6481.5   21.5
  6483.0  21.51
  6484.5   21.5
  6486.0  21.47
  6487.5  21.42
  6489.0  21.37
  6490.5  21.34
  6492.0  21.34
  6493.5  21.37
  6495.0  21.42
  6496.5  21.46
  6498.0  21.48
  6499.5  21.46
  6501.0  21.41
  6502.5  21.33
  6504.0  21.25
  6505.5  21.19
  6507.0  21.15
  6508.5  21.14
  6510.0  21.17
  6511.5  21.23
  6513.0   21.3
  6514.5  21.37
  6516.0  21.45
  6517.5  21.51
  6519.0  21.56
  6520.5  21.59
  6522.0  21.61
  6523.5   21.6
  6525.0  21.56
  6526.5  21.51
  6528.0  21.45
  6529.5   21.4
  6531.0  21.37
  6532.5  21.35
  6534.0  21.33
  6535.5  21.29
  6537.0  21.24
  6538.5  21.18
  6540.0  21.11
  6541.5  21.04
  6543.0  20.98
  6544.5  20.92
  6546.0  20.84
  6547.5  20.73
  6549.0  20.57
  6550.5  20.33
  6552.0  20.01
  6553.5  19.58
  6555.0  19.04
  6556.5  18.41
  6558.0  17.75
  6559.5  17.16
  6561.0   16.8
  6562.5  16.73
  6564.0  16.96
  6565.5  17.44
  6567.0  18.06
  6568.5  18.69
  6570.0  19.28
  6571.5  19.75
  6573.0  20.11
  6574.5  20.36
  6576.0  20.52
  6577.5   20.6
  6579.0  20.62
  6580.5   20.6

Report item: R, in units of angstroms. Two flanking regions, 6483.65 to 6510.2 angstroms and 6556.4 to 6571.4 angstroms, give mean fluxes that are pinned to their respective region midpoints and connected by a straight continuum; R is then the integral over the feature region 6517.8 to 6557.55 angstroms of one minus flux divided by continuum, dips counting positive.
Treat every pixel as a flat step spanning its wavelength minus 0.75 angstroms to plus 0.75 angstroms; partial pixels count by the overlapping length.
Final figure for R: -3.54 angstroms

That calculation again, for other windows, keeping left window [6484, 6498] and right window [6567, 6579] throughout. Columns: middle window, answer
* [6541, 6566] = 1.3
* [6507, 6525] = -0.4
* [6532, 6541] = -0.3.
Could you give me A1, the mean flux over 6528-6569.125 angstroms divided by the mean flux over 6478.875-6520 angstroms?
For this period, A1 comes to 0.92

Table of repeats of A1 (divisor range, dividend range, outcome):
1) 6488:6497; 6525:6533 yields 1.00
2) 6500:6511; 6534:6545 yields 0.99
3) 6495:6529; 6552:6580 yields 0.88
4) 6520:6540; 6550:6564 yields 0.86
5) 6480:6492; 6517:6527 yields 1.01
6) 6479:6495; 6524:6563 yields 0.94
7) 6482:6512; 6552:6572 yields 0.85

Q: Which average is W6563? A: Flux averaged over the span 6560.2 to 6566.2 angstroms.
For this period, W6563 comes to 17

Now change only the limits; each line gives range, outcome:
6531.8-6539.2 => 21.3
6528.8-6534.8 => 21.4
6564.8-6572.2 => 18.6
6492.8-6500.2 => 21.4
